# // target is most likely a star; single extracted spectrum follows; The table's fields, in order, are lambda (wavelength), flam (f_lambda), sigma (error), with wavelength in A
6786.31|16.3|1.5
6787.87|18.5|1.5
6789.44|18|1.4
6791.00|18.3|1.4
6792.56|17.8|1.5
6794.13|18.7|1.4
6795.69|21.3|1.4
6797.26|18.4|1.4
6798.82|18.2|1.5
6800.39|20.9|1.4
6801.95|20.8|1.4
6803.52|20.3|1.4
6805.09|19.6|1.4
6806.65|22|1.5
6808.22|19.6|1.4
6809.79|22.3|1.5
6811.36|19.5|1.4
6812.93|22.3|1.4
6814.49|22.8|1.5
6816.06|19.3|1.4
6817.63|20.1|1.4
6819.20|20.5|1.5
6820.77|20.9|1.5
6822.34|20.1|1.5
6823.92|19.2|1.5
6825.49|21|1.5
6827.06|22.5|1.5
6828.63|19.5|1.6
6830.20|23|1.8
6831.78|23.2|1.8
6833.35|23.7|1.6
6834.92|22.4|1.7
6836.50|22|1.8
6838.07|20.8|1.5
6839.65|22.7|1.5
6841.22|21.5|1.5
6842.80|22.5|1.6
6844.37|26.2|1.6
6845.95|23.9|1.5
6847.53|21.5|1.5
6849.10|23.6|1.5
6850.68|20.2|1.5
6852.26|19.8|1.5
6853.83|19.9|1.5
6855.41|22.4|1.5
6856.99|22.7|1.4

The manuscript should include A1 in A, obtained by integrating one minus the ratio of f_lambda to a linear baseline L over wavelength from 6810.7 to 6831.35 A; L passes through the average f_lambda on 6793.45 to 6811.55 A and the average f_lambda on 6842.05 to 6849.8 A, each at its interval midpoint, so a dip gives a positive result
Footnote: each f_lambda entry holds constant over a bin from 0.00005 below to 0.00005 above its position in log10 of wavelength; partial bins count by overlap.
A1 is 0.70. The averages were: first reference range 20.2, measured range 20.9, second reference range 23.6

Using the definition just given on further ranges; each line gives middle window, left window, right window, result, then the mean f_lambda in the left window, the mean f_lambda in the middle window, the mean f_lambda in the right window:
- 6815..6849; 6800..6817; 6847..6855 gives -1.31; 20.9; 21.8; 21.1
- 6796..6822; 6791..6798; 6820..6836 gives -0.52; 19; 20.5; 21.6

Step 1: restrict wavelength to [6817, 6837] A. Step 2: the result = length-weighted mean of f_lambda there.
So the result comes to 21.4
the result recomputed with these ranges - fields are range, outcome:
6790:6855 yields 21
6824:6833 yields 21.7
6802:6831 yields 20.8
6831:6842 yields 22.3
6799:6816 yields 20.8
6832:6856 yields 22.2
